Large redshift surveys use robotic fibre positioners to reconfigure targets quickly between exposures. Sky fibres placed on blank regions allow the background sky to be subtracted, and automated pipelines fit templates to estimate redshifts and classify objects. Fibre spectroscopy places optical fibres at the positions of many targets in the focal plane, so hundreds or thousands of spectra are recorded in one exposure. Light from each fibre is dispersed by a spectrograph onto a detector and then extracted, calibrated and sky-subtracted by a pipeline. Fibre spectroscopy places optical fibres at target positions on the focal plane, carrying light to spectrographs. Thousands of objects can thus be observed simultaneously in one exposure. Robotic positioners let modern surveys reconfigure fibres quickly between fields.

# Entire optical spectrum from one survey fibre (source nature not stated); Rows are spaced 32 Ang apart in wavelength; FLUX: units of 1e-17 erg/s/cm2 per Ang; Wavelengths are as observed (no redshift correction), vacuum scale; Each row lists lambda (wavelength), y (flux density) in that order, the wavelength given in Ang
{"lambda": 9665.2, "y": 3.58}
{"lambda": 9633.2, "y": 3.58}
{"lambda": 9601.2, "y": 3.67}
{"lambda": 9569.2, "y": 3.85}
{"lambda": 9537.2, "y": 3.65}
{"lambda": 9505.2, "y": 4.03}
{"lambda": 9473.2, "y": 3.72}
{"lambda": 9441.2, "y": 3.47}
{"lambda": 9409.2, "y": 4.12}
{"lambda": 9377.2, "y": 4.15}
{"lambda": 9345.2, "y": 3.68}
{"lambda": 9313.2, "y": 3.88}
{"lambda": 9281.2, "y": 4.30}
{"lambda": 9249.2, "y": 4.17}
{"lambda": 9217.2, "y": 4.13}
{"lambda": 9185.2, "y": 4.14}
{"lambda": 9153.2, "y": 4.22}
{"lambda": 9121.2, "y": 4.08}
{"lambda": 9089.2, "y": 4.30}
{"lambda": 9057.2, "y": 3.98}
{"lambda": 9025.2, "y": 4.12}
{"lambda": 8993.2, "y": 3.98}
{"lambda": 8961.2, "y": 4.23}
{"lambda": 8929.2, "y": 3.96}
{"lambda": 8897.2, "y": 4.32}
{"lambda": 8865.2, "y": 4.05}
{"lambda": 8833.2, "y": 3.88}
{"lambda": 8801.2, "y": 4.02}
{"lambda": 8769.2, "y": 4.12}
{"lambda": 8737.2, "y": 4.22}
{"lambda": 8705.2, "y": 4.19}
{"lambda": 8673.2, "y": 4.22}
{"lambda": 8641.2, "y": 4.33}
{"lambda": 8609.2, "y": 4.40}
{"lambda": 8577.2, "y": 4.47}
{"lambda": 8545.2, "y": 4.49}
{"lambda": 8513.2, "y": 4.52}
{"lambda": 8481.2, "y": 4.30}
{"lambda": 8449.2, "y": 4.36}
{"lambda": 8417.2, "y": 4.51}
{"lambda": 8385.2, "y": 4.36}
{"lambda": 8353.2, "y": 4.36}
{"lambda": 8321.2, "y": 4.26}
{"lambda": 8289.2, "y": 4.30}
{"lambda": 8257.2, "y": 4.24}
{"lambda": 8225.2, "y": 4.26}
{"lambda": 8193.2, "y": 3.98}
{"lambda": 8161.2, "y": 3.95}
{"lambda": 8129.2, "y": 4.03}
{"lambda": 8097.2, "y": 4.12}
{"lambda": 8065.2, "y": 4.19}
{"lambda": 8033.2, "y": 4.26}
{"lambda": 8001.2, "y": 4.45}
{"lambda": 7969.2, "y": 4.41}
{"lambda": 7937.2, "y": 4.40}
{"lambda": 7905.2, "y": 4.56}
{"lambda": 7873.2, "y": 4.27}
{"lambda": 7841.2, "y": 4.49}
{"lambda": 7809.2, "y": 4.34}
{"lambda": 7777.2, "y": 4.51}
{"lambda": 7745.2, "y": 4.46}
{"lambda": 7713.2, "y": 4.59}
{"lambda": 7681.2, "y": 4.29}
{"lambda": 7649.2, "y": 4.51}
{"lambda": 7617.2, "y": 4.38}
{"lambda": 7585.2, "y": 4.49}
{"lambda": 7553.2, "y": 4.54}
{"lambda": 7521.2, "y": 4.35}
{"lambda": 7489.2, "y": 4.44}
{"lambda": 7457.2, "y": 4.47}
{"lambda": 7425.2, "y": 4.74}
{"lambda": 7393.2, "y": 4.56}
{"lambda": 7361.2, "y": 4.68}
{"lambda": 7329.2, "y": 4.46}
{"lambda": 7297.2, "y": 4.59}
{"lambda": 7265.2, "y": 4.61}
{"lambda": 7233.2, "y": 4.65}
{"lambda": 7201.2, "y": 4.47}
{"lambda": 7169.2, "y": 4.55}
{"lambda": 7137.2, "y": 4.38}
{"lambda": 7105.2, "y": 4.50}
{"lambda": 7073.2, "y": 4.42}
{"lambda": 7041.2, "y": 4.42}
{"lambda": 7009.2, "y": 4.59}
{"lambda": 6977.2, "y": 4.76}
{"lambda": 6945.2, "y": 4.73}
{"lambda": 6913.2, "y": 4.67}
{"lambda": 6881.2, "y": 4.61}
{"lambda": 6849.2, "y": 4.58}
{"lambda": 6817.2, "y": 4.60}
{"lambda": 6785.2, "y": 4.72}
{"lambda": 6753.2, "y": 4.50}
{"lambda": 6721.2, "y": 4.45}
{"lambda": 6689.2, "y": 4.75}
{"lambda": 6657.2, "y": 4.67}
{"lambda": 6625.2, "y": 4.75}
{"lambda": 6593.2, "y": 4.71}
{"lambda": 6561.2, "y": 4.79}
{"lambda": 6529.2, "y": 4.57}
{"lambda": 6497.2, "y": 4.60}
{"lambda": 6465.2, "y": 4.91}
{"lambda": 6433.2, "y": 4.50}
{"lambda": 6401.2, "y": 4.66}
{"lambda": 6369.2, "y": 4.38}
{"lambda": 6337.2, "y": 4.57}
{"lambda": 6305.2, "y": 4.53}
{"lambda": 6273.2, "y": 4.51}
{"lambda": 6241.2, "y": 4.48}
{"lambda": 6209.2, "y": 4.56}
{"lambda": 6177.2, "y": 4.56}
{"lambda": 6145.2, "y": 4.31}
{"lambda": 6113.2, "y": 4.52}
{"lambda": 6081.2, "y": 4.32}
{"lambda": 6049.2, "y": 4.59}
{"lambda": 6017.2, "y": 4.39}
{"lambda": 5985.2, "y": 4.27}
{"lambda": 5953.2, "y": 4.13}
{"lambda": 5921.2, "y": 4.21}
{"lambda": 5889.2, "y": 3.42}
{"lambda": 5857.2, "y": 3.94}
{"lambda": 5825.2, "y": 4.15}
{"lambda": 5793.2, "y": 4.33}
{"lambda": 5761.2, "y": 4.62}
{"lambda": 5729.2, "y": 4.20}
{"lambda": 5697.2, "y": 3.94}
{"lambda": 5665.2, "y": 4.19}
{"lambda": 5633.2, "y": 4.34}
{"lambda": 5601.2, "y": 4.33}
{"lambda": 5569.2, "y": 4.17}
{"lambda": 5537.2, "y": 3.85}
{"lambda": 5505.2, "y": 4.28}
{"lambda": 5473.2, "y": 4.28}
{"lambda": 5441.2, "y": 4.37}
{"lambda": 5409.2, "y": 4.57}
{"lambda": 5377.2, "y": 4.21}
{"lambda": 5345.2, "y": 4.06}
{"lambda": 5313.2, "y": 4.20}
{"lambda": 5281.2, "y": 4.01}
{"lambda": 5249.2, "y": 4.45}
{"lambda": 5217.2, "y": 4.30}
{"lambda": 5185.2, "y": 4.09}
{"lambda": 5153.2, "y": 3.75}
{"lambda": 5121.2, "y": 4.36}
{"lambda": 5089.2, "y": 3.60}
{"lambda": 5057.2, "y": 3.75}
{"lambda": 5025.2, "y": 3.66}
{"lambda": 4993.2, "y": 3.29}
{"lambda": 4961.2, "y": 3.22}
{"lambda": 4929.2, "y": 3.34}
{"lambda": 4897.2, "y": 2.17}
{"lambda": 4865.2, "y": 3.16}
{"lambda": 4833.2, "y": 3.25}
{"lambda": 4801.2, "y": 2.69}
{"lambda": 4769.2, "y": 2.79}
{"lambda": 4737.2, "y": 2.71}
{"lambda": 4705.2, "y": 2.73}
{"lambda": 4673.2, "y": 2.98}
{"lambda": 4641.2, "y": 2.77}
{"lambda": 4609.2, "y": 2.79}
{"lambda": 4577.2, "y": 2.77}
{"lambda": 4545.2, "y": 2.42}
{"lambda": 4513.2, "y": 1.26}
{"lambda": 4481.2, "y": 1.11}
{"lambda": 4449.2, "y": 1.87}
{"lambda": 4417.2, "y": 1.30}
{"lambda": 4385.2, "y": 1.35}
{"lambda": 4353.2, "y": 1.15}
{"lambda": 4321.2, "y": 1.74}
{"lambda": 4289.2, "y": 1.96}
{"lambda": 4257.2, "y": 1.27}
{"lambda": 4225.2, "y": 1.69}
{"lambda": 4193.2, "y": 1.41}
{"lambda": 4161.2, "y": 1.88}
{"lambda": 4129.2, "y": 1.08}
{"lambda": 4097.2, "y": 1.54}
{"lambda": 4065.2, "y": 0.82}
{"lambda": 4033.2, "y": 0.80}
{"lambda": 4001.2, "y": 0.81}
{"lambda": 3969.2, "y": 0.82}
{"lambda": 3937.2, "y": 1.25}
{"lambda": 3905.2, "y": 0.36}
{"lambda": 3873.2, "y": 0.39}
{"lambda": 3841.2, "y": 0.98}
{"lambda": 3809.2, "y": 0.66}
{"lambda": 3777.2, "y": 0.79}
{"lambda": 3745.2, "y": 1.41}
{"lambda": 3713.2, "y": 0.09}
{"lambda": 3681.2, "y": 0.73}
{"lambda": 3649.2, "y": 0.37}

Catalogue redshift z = 0.14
